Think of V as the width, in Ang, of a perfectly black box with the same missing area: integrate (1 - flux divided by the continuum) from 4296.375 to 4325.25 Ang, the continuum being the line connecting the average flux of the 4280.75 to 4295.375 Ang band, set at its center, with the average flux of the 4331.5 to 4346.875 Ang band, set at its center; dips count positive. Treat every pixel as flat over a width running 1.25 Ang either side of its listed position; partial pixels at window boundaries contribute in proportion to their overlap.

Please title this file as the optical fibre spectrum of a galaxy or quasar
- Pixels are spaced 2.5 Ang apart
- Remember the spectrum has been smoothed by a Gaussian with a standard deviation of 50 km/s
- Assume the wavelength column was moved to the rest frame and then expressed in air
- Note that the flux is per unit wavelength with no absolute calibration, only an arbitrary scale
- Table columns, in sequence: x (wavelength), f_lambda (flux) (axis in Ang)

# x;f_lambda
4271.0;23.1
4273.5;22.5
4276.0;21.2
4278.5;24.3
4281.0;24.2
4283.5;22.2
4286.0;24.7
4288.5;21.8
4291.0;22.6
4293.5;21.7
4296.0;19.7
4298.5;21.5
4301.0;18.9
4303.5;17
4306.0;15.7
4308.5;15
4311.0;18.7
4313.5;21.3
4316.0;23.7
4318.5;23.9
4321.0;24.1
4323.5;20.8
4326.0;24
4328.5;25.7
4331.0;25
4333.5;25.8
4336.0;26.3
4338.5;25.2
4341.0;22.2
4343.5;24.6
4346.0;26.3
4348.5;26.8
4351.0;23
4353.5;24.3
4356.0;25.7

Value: 4.4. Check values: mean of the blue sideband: 22.6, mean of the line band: 20.1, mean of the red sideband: 25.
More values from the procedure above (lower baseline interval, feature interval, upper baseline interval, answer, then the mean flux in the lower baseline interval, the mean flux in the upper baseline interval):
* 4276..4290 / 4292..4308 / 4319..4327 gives 2.90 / 23.2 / 23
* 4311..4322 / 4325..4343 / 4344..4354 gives -0.66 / 22.7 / 25.1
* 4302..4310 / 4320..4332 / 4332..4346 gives -1.36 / 16.1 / 25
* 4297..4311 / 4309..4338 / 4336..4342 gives -2.65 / 17.8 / 24.3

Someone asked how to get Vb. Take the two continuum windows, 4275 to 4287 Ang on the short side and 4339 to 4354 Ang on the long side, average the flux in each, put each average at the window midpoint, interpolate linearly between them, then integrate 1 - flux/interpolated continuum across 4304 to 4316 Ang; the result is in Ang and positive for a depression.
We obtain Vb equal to 2.8 Ang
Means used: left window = 23.3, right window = 24.6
